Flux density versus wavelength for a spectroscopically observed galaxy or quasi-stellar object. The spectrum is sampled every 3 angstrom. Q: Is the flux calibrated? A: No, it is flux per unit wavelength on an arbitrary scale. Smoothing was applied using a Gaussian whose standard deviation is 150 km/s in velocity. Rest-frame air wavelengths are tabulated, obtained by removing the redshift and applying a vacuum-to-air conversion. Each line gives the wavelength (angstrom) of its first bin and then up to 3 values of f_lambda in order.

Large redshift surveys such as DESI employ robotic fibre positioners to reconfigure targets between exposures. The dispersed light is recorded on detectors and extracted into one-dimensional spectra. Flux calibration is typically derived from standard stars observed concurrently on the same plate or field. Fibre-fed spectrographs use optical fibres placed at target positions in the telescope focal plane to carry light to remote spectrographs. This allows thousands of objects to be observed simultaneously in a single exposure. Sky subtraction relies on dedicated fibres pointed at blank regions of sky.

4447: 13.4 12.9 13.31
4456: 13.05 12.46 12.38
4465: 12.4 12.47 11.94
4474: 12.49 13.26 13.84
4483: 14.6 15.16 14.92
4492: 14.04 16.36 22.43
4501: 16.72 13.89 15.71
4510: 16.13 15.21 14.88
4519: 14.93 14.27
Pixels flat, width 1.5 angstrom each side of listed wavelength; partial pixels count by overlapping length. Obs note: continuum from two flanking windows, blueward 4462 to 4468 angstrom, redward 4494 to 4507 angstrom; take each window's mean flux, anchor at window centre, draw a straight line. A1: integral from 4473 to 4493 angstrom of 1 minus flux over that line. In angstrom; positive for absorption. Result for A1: 1.0 angstrom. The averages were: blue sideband 12.4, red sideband 17.2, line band 14.1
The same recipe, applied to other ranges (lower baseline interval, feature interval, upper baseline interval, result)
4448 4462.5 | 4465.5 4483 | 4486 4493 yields 1.2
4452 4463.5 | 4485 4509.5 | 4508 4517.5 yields -2.5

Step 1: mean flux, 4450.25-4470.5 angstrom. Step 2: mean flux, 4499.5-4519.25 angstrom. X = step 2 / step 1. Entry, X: 1.22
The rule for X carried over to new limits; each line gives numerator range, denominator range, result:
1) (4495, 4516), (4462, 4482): 1.30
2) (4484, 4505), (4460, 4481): 1.28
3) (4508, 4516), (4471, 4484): 1.17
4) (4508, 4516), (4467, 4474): 1.27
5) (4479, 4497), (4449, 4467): 1.18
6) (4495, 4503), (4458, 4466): 1.50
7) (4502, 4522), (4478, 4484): 1.07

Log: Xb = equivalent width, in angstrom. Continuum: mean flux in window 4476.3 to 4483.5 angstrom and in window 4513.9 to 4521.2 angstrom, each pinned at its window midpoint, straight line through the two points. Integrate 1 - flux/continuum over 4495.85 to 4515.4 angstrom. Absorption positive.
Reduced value -2.8 angstrom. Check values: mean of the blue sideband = 13.9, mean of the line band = 16.6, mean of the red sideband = 14.9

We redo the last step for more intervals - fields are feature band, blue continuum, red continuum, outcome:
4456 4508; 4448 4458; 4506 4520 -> -0.5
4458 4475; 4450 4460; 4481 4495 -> 1.6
